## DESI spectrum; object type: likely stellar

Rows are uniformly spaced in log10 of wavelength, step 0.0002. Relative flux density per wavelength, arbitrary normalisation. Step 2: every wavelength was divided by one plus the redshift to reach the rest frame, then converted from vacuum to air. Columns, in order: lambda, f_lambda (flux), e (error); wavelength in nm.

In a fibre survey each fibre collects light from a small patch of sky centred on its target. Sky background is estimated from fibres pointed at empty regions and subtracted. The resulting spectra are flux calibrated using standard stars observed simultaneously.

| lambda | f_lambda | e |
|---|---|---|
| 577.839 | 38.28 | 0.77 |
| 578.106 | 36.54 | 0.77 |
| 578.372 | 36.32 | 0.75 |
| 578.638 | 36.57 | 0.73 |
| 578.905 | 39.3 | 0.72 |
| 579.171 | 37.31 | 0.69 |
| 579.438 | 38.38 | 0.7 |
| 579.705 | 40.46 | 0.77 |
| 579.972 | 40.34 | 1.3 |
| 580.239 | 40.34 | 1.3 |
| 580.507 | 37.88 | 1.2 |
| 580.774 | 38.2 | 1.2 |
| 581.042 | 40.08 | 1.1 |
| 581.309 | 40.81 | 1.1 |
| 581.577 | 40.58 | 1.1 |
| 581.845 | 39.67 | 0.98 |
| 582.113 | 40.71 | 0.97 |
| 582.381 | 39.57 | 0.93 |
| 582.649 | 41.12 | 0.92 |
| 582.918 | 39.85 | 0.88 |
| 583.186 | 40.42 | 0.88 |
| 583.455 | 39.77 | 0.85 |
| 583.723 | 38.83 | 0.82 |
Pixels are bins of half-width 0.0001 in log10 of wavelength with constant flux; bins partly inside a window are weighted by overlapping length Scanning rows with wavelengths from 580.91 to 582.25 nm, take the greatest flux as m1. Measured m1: 40.81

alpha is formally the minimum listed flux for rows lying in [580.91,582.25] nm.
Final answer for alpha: 39.67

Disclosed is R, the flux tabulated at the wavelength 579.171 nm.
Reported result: 37.31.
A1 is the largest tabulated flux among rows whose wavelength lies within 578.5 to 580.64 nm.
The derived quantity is 40.46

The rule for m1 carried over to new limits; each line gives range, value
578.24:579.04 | 39.3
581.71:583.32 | 41.12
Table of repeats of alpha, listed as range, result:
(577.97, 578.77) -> 36.32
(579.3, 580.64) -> 37.88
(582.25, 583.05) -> 39.57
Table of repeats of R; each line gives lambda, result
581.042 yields 40.08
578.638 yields 36.57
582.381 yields 39.57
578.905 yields 39.3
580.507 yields 37.88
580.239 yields 40.34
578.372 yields 36.32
